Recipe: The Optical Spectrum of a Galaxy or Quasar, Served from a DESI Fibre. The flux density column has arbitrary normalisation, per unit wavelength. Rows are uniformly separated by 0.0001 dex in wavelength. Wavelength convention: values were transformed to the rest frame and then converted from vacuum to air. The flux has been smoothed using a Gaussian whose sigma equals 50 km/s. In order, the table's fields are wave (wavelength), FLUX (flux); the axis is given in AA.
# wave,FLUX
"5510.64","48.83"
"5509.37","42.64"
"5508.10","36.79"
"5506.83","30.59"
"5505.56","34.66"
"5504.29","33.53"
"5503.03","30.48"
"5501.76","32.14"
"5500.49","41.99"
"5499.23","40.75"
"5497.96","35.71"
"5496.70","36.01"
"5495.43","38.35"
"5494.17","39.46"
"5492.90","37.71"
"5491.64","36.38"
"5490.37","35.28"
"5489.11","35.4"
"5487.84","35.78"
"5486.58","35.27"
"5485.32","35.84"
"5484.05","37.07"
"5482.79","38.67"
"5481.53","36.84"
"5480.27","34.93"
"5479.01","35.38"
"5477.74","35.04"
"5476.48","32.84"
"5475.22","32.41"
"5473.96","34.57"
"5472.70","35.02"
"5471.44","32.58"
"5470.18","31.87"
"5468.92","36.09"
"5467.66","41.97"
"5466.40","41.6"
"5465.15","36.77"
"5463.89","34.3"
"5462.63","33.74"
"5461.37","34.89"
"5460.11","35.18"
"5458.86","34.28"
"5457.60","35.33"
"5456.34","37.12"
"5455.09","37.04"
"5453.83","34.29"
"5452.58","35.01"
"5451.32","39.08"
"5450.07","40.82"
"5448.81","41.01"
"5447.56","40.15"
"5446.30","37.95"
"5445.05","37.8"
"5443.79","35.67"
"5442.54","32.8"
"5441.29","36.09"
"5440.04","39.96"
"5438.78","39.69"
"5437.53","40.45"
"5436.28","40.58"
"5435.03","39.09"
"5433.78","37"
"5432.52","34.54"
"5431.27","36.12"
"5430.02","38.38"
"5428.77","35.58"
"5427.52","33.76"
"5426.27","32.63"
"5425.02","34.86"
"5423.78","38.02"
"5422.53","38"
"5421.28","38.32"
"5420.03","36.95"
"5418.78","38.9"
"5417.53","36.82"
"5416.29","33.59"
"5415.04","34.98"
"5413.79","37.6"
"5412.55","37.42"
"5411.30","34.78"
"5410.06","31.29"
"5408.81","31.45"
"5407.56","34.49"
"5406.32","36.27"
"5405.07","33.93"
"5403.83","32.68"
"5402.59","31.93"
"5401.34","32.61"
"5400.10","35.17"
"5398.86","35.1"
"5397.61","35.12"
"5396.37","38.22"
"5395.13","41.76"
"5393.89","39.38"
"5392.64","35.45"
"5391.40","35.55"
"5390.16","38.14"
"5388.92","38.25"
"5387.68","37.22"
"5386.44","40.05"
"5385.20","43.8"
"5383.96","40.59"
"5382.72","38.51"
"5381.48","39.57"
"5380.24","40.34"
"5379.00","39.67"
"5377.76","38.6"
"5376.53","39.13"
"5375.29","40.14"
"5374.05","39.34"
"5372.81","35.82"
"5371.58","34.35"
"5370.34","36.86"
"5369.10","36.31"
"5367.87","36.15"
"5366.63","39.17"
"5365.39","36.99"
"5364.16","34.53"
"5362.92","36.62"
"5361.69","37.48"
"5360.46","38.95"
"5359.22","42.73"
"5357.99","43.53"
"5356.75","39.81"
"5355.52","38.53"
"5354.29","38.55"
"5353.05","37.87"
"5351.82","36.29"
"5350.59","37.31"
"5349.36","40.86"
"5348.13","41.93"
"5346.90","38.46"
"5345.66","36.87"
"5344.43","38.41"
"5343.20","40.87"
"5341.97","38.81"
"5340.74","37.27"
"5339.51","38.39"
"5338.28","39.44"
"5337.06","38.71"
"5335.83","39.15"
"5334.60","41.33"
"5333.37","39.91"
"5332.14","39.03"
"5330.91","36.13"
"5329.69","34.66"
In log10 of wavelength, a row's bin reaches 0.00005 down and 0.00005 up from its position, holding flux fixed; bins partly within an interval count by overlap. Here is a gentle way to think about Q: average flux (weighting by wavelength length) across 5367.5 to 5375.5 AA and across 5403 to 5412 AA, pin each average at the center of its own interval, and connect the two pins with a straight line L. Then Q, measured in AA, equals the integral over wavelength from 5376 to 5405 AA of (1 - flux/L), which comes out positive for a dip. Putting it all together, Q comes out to -2.0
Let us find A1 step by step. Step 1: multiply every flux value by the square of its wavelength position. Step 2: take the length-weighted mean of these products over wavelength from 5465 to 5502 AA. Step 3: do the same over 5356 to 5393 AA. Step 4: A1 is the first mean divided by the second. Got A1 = 1.0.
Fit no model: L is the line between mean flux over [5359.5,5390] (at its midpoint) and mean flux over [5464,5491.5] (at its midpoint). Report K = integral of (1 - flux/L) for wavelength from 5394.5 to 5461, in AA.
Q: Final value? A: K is 1.1 AA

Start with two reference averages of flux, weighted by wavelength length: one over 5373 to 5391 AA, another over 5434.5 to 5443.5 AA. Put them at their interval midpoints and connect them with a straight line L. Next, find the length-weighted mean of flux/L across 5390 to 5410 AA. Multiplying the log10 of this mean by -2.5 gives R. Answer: 0.11 mag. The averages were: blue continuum 39.4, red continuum 38.3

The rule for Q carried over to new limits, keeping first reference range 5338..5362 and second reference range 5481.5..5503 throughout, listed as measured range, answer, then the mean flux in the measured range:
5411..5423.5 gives 0.4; 36.8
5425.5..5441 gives 0.2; 37.3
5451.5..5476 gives 1.1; 35.5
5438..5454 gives -0.1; 37.8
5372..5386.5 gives -0.3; 39.5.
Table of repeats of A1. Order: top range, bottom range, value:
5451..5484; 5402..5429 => 1.03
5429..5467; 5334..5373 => 1.00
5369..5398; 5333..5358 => 1.00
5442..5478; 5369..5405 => 0.99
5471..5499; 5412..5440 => 0.99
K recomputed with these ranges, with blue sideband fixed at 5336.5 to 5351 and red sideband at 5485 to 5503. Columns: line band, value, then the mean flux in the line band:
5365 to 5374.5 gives 0.4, 36.8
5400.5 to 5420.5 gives 1.7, 34.7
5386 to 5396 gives 0.0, 38.2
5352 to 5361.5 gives -0.2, 39.7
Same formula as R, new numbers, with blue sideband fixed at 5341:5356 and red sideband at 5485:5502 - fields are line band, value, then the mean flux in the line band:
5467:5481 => 0.073 mag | 34.8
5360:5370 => 0.043 mag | 37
